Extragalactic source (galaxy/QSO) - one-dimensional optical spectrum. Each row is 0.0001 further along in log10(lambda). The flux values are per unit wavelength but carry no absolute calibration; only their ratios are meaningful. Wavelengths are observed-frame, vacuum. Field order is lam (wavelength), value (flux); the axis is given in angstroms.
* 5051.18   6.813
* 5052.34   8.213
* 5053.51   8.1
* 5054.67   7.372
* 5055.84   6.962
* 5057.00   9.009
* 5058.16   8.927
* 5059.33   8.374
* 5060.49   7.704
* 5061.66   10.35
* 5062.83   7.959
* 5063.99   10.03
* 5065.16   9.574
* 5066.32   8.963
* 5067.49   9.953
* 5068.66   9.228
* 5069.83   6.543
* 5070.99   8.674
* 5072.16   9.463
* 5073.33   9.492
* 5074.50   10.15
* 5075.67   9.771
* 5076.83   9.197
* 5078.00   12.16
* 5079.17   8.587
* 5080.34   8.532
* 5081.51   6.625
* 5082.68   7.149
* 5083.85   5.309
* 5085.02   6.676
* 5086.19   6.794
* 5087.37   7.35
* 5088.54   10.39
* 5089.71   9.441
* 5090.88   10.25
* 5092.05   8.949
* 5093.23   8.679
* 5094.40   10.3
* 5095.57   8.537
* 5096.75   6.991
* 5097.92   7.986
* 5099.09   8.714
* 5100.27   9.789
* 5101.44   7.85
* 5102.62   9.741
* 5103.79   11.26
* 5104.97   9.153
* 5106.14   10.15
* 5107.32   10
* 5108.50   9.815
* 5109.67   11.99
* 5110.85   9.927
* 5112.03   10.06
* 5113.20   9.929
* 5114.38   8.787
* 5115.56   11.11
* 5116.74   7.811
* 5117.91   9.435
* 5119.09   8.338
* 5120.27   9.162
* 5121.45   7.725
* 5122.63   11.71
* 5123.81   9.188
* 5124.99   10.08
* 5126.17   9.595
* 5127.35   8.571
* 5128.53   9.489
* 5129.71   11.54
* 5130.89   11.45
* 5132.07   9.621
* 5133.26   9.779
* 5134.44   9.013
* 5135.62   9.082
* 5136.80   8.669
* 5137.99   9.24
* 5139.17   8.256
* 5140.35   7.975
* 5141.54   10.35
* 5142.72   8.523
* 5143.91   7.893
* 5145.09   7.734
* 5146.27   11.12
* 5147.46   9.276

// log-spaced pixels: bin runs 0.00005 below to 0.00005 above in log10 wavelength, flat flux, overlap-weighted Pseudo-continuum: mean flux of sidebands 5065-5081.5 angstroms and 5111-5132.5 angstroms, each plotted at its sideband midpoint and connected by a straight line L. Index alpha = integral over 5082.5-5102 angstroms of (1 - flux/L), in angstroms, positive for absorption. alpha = 2.2 angstroms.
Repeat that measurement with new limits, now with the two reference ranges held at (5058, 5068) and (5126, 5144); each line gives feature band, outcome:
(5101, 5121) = -0.9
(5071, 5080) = -0.6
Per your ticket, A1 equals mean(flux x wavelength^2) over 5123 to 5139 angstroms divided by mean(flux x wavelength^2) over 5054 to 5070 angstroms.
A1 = 1.14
